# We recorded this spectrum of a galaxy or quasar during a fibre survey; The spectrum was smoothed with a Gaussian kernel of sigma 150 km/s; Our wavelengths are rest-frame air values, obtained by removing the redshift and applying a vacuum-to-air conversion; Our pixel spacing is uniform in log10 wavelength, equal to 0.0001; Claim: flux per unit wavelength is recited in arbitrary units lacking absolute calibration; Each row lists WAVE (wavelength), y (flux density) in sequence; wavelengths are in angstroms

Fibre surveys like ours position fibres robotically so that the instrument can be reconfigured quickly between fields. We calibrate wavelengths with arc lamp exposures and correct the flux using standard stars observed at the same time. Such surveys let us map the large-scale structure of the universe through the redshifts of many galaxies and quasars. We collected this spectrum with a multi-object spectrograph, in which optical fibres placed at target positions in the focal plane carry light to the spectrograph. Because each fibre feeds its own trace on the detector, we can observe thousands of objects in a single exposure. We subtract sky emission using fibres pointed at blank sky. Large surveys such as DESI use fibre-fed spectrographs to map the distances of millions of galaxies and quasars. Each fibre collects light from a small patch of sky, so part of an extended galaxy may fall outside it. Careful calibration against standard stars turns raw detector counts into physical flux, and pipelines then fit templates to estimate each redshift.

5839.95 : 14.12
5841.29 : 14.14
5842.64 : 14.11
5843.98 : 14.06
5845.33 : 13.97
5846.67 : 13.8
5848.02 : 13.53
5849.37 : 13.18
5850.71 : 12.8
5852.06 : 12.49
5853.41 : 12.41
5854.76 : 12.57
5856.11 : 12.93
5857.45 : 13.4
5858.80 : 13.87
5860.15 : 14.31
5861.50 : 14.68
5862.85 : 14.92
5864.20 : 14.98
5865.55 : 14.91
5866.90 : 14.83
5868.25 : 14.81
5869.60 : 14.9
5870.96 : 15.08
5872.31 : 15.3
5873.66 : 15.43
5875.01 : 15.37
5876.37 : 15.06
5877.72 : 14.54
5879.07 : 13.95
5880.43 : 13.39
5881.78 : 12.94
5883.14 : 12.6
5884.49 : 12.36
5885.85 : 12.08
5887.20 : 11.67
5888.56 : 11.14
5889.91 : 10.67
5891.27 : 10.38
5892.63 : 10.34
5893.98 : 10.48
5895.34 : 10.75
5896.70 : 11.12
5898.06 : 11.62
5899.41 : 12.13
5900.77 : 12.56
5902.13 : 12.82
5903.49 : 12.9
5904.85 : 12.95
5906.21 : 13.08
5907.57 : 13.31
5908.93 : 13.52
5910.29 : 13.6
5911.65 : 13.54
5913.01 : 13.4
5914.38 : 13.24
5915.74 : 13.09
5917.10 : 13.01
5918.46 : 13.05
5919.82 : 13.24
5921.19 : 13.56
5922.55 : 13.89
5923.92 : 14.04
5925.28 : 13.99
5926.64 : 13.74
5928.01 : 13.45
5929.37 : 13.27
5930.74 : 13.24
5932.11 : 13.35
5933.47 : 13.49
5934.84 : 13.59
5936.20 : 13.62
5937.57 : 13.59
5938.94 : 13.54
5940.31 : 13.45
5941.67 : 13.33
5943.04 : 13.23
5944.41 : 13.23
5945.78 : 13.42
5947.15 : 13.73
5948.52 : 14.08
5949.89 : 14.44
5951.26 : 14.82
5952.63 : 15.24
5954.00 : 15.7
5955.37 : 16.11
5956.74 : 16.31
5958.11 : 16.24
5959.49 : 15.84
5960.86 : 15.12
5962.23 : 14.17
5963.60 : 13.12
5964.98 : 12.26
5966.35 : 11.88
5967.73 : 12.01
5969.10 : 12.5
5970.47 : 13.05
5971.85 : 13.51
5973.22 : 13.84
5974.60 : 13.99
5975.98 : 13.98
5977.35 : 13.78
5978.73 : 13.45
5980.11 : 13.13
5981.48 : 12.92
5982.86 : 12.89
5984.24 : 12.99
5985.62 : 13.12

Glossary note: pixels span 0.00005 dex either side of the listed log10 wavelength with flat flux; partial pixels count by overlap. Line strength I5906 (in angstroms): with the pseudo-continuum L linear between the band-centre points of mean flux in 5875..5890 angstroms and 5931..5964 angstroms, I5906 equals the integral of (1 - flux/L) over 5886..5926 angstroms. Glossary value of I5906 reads 2.79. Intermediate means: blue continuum 13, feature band 12.5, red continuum 14.3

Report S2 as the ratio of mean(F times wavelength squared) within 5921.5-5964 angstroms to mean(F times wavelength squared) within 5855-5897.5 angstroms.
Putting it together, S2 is 1.09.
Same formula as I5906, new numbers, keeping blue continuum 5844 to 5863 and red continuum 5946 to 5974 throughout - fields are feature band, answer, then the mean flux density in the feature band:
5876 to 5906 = 3.4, 12.2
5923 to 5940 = 0.5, 13.6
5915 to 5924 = 0.4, 13.4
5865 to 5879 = -1.4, 15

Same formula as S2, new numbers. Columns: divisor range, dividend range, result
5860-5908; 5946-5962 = 1.18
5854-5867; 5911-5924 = 0.97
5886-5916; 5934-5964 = 1.20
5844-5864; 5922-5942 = 1.03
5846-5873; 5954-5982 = 1.03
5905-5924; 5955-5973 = 1.06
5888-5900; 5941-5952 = 1.28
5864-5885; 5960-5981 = 0.96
